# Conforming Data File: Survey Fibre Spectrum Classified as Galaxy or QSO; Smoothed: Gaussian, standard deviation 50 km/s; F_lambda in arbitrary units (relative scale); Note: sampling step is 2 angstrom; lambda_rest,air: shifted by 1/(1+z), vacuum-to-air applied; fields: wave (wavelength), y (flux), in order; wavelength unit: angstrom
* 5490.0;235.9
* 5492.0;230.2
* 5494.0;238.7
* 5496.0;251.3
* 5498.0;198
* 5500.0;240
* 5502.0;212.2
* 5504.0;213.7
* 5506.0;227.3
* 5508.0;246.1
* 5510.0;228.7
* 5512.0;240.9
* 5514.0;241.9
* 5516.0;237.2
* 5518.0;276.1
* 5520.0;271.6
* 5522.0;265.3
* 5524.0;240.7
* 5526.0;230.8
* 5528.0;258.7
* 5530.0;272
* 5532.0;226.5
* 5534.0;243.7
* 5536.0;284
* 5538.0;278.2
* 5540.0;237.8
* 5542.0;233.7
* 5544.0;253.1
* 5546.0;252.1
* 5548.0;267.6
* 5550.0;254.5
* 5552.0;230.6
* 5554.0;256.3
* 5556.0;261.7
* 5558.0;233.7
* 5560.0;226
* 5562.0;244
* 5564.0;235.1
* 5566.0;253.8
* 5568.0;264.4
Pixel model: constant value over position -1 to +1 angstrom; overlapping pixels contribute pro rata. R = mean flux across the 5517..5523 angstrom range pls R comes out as 271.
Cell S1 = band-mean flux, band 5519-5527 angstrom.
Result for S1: 252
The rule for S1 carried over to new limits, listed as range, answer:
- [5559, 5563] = 235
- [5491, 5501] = 232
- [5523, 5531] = 251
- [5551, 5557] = 250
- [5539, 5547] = 244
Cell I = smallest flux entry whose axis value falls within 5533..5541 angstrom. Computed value 237.8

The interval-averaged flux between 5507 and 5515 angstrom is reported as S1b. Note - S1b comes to 239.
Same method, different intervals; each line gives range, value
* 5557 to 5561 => 230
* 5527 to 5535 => 250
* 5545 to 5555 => 252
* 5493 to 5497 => 245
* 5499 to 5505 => 222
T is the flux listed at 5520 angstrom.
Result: 271.6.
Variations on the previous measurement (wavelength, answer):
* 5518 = 276.1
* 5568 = 264.4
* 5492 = 230.2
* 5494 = 238.7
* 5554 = 256.3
